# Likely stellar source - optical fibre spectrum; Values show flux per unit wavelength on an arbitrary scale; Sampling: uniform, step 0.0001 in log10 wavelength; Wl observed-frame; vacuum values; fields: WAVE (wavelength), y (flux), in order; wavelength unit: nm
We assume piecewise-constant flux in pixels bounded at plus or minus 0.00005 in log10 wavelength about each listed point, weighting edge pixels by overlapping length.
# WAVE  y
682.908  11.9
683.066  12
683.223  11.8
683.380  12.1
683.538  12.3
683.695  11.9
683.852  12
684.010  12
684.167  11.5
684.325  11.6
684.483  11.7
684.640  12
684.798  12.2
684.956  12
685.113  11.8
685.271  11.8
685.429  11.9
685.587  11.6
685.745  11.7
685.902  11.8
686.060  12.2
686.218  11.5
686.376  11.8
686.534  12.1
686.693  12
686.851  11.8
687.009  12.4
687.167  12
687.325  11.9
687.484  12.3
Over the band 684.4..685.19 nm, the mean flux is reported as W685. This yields 11.9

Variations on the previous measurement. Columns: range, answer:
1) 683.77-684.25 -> 11.8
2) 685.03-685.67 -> 11.8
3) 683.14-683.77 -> 12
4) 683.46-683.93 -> 12.1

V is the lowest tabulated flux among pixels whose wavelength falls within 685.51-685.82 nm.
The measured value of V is 11.6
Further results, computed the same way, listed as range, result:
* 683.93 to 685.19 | 11.5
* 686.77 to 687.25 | 11.8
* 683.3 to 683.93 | 11.9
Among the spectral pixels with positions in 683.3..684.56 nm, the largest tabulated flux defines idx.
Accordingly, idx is 12.3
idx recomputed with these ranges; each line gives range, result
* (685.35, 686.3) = 12.2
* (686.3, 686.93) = 12.1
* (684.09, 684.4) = 11.6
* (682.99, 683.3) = 12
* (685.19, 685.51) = 11.9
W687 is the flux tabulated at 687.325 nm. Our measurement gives 11.9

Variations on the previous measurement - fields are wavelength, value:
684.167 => 11.5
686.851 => 11.8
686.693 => 12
